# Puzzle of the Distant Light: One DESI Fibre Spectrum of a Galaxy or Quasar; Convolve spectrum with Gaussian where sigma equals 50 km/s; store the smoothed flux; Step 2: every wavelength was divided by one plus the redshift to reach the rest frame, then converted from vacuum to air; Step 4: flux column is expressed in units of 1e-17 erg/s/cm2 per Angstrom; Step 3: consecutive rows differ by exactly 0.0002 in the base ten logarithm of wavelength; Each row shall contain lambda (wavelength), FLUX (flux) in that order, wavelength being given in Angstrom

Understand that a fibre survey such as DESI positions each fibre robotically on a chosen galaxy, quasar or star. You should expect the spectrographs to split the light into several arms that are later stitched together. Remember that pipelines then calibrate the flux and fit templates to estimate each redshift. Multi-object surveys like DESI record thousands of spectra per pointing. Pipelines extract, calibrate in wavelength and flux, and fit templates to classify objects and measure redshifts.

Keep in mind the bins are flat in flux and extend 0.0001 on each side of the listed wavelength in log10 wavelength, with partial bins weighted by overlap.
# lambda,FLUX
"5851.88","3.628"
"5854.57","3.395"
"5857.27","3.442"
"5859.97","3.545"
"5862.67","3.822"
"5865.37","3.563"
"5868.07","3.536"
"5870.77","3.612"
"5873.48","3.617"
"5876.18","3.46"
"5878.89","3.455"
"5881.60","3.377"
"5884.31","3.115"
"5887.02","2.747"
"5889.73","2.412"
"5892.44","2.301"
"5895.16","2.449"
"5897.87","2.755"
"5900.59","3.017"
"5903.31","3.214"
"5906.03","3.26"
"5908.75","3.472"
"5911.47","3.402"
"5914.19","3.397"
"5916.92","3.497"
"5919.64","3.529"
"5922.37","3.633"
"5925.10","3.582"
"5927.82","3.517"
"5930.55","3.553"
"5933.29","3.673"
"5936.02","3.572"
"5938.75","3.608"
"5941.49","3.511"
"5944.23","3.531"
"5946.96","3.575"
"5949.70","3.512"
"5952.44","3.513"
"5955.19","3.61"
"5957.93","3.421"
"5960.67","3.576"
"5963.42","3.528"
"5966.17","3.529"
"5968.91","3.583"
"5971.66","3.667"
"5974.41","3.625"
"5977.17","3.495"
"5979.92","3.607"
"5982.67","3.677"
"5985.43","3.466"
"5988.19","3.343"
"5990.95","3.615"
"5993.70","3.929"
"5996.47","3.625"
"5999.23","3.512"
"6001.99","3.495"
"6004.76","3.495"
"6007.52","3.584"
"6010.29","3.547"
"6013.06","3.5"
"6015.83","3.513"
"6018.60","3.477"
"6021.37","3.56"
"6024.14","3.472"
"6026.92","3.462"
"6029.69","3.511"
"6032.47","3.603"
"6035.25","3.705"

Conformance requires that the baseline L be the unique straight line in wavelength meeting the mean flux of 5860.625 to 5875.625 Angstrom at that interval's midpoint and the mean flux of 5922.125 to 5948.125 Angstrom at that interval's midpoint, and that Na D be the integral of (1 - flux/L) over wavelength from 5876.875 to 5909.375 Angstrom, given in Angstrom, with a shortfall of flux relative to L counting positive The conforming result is 5.8 Angstrom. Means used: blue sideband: 3.62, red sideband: 3.57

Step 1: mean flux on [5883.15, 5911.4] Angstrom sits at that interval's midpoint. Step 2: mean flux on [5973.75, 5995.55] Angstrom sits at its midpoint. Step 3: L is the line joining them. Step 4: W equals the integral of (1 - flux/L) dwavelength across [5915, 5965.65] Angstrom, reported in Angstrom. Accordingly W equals -4.9 Angstrom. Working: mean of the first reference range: 2.9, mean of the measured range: 3.55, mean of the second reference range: 3.59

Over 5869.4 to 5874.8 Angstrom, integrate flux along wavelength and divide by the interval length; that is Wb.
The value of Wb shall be 3.61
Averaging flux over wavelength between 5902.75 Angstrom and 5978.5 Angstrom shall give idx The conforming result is 3.52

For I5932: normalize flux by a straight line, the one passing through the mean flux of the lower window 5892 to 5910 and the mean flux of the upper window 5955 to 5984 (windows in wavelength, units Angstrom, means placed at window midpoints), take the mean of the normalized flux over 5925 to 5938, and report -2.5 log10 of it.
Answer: -0.11 mag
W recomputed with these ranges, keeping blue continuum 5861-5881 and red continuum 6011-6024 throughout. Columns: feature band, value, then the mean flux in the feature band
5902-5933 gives 0.74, 3.47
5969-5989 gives -0.19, 3.56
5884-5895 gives 3.05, 2.58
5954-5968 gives 0.01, 3.54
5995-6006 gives -0.05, 3.53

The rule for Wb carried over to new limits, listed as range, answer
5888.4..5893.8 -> 2.36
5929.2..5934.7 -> 3.61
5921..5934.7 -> 3.59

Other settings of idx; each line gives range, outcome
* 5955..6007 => 3.57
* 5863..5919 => 3.2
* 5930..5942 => 3.59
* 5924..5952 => 3.56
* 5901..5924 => 3.41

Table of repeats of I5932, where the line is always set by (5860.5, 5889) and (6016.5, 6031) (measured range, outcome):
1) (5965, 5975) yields -0.042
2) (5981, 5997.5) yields -0.040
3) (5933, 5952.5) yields -0.034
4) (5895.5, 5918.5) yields 0.069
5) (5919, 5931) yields -0.039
